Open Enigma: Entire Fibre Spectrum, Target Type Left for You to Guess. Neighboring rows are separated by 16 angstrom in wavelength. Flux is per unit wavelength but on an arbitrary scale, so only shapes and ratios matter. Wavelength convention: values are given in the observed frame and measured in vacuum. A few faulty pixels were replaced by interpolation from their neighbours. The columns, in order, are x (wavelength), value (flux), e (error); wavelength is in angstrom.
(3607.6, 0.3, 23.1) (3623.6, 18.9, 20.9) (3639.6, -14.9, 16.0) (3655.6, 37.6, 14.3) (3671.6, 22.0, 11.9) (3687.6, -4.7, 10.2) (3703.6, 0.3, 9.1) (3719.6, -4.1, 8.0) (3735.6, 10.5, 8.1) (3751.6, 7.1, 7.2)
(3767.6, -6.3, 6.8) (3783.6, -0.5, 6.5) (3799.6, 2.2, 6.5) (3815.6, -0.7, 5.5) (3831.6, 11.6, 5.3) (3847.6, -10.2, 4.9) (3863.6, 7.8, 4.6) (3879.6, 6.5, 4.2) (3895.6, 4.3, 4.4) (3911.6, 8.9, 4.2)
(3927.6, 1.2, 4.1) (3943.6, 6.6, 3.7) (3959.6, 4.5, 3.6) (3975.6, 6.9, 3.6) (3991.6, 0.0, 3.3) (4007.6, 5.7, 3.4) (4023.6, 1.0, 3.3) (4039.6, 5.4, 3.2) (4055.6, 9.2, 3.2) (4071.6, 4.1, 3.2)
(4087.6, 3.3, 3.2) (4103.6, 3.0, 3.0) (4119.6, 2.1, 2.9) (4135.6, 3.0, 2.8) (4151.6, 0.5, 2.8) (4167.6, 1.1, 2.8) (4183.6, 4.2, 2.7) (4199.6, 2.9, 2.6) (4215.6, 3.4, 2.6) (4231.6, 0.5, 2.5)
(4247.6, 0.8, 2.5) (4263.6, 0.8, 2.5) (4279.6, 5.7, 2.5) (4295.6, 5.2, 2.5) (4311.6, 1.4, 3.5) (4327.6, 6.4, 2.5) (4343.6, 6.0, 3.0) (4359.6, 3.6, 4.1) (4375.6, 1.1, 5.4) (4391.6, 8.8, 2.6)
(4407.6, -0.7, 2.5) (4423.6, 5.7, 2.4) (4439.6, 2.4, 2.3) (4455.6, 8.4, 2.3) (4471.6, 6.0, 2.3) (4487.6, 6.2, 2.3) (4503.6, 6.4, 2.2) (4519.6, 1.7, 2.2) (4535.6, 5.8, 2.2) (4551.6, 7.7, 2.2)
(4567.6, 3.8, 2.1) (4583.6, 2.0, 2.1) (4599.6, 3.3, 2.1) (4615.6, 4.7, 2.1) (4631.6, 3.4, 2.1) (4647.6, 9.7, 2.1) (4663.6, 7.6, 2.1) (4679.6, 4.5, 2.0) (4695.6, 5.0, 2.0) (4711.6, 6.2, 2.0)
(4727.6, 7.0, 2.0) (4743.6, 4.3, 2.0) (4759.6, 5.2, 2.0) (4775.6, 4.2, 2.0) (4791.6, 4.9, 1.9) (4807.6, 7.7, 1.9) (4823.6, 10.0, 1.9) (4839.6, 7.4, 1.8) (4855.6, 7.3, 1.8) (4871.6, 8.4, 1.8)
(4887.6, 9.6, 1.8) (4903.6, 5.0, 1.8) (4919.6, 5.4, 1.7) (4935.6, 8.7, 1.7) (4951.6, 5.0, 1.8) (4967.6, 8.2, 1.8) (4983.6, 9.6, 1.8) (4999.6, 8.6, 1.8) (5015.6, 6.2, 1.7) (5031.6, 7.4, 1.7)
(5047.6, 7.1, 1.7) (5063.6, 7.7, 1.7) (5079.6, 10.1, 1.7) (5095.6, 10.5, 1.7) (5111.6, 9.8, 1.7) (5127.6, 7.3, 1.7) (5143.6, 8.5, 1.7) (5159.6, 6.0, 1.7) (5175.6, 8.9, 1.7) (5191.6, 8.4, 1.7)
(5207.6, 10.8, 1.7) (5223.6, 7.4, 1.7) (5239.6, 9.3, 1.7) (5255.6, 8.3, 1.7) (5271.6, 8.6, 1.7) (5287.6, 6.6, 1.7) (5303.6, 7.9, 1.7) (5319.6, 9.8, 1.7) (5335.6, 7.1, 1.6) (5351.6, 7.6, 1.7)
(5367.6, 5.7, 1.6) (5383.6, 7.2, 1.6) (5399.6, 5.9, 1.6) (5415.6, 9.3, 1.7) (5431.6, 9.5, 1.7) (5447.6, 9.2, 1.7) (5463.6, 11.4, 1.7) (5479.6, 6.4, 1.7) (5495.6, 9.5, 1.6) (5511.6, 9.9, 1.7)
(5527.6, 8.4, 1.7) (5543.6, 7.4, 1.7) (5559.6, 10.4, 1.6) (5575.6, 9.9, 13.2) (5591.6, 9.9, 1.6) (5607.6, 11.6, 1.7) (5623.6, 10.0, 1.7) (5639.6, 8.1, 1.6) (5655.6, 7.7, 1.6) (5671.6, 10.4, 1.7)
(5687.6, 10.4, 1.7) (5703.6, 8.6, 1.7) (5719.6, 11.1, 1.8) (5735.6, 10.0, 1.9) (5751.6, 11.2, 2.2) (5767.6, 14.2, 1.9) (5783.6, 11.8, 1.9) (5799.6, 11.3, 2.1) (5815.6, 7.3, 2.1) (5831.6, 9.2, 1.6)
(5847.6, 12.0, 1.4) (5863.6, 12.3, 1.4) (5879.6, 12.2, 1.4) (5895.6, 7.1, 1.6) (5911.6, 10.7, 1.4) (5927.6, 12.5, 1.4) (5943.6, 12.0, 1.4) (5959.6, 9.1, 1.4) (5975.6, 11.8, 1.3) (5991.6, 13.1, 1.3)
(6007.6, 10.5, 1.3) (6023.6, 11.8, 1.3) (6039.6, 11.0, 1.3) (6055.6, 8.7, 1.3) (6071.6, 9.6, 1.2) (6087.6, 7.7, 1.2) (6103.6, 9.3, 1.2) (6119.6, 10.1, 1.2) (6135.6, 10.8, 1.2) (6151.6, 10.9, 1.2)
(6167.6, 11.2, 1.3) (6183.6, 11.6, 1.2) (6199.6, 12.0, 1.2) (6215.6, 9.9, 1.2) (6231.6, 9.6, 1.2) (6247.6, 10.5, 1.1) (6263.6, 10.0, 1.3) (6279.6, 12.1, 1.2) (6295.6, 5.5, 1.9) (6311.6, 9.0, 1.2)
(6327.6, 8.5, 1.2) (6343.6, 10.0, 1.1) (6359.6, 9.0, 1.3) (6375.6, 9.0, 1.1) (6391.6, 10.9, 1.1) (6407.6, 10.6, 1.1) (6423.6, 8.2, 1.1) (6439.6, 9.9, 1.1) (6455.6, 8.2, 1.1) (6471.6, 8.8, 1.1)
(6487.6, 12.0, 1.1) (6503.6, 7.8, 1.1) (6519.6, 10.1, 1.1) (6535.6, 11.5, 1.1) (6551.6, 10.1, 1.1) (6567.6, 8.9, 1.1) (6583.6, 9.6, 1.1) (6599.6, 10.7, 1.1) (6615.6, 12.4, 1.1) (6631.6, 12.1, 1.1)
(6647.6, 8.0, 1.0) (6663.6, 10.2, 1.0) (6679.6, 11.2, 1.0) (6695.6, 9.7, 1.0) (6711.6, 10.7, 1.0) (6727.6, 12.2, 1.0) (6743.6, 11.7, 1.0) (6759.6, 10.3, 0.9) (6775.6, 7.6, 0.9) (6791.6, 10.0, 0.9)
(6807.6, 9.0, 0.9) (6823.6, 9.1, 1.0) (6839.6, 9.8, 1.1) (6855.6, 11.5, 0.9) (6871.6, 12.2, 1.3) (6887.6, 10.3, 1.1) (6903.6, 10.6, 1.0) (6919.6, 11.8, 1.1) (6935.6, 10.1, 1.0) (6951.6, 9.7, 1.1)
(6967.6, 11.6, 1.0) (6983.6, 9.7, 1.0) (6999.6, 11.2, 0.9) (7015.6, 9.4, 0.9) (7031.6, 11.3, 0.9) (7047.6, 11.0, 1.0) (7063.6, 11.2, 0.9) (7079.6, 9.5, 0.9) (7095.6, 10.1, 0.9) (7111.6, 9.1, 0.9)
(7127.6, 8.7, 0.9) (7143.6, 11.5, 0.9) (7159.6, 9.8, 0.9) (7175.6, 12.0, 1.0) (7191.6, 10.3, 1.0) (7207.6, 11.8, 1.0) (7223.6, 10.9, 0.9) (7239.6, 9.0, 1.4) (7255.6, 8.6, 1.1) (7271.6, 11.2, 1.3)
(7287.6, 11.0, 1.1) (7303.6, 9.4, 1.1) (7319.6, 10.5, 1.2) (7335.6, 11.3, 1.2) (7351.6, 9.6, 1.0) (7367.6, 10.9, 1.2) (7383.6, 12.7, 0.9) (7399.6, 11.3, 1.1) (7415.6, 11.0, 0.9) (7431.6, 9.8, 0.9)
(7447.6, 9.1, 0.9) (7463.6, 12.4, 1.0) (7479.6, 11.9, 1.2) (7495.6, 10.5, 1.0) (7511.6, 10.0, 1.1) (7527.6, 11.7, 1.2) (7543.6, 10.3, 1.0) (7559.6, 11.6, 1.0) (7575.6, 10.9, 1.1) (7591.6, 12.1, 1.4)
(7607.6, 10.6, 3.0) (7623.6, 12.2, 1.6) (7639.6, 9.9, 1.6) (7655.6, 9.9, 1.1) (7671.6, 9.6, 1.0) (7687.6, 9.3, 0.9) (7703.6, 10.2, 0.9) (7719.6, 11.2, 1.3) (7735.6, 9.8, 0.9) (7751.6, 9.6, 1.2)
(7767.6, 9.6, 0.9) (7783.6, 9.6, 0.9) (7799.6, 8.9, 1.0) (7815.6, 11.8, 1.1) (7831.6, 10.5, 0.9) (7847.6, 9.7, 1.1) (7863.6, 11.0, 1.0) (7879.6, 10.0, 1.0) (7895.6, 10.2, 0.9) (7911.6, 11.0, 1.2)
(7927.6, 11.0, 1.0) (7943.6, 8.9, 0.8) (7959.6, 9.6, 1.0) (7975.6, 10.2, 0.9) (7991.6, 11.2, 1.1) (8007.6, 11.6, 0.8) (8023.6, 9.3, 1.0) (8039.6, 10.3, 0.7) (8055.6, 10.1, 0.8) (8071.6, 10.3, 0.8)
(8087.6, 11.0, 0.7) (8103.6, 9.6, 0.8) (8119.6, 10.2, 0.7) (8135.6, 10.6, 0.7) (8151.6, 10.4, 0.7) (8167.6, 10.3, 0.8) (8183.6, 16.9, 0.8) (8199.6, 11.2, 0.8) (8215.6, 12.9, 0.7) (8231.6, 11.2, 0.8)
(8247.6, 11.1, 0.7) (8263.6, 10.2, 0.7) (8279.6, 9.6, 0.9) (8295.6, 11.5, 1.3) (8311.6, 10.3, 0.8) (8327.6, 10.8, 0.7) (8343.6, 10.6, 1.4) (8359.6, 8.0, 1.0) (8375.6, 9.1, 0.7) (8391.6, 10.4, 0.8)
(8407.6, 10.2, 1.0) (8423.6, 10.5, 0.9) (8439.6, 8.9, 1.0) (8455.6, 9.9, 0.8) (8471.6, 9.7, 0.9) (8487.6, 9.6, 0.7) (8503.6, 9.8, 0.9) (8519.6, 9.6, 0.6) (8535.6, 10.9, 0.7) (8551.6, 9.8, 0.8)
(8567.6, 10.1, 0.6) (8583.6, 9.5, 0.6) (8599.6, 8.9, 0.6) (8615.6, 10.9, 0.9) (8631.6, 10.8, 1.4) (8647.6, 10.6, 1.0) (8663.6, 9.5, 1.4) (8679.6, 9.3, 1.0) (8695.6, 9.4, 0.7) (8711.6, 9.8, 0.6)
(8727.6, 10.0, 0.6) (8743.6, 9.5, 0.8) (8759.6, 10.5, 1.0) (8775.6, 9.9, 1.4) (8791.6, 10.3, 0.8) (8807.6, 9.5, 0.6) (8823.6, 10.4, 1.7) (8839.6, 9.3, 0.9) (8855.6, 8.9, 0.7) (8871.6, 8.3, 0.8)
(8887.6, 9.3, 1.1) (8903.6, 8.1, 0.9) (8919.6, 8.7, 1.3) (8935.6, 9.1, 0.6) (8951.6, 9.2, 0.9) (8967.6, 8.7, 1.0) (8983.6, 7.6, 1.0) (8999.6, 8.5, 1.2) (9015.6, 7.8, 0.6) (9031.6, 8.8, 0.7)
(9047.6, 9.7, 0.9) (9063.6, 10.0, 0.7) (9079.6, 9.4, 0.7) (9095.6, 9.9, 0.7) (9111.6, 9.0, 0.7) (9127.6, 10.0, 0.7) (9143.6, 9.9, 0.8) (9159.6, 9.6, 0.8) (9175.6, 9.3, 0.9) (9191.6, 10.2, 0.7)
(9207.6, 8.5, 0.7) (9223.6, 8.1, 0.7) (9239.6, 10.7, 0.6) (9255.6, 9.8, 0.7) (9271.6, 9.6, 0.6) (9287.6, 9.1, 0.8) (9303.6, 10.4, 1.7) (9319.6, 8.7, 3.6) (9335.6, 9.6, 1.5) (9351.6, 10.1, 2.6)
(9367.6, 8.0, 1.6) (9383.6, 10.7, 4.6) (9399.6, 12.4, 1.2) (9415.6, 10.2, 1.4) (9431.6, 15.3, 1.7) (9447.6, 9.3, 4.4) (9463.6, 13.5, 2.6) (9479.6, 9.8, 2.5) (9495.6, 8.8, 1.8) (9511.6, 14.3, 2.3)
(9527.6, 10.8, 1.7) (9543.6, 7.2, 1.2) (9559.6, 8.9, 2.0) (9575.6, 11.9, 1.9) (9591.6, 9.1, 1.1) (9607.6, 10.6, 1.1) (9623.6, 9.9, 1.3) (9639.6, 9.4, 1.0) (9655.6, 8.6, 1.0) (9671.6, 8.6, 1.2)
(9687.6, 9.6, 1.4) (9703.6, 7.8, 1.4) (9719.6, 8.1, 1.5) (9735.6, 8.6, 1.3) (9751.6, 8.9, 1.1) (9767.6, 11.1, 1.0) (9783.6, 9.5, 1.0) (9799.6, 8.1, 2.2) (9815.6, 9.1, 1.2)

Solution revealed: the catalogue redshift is 0.25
